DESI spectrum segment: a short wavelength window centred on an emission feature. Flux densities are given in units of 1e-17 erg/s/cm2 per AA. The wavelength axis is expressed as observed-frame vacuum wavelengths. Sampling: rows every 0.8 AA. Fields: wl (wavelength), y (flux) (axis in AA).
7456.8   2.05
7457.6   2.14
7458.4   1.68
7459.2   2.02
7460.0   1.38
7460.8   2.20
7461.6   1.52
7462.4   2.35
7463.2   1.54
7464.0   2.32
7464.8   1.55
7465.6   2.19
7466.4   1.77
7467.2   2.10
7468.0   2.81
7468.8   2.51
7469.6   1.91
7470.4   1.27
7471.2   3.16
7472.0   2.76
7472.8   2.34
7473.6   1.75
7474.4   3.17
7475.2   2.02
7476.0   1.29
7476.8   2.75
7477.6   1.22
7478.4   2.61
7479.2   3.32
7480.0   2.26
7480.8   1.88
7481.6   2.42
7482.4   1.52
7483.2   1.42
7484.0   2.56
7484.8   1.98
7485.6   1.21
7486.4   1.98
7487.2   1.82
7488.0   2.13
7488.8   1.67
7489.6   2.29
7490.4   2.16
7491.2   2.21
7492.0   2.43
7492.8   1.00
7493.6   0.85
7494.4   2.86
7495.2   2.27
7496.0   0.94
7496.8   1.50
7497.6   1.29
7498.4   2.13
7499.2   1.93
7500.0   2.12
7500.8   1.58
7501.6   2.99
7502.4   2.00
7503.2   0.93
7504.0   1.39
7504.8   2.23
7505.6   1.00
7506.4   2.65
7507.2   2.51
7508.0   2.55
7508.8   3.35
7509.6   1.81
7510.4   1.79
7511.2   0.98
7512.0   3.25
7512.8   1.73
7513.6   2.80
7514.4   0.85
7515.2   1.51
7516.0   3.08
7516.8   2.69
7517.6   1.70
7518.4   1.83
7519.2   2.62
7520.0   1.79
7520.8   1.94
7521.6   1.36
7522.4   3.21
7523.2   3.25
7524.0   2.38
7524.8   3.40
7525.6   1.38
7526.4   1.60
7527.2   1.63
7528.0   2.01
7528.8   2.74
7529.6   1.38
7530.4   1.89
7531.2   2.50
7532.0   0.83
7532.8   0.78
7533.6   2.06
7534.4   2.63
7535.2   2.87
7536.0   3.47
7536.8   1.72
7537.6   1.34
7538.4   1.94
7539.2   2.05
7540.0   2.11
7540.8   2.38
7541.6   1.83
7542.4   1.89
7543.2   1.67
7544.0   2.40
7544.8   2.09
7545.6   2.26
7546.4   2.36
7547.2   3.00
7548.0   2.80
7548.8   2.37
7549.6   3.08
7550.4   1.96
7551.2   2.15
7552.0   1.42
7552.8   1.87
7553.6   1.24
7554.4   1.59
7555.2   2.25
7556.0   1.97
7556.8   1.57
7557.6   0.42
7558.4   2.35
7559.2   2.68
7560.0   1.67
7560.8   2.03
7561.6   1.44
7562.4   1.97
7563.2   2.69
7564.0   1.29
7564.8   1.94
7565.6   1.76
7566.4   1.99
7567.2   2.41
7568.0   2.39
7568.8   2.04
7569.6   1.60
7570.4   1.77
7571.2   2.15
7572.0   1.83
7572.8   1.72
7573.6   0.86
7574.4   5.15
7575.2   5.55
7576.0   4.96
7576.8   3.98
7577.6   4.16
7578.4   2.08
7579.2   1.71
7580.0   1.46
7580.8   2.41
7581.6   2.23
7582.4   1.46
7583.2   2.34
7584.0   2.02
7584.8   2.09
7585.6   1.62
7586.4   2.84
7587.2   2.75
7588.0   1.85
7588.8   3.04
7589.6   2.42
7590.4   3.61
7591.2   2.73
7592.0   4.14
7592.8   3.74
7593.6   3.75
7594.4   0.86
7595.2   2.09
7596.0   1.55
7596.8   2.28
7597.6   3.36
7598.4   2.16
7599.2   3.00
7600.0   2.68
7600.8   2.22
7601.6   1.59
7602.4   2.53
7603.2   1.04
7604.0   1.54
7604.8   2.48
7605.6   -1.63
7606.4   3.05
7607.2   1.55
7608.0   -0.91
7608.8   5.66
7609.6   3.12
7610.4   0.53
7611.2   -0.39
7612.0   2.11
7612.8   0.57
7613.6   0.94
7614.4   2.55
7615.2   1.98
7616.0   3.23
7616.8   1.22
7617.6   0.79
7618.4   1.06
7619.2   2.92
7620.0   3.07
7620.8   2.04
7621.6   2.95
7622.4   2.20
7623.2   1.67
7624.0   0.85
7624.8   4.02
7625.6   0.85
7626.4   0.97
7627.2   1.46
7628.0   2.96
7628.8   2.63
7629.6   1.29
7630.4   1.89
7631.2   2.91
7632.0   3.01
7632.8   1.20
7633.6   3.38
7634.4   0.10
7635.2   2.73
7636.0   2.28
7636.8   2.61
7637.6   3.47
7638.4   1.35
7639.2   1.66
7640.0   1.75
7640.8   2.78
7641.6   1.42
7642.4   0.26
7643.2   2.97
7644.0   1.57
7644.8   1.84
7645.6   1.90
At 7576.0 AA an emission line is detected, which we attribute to [S II]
